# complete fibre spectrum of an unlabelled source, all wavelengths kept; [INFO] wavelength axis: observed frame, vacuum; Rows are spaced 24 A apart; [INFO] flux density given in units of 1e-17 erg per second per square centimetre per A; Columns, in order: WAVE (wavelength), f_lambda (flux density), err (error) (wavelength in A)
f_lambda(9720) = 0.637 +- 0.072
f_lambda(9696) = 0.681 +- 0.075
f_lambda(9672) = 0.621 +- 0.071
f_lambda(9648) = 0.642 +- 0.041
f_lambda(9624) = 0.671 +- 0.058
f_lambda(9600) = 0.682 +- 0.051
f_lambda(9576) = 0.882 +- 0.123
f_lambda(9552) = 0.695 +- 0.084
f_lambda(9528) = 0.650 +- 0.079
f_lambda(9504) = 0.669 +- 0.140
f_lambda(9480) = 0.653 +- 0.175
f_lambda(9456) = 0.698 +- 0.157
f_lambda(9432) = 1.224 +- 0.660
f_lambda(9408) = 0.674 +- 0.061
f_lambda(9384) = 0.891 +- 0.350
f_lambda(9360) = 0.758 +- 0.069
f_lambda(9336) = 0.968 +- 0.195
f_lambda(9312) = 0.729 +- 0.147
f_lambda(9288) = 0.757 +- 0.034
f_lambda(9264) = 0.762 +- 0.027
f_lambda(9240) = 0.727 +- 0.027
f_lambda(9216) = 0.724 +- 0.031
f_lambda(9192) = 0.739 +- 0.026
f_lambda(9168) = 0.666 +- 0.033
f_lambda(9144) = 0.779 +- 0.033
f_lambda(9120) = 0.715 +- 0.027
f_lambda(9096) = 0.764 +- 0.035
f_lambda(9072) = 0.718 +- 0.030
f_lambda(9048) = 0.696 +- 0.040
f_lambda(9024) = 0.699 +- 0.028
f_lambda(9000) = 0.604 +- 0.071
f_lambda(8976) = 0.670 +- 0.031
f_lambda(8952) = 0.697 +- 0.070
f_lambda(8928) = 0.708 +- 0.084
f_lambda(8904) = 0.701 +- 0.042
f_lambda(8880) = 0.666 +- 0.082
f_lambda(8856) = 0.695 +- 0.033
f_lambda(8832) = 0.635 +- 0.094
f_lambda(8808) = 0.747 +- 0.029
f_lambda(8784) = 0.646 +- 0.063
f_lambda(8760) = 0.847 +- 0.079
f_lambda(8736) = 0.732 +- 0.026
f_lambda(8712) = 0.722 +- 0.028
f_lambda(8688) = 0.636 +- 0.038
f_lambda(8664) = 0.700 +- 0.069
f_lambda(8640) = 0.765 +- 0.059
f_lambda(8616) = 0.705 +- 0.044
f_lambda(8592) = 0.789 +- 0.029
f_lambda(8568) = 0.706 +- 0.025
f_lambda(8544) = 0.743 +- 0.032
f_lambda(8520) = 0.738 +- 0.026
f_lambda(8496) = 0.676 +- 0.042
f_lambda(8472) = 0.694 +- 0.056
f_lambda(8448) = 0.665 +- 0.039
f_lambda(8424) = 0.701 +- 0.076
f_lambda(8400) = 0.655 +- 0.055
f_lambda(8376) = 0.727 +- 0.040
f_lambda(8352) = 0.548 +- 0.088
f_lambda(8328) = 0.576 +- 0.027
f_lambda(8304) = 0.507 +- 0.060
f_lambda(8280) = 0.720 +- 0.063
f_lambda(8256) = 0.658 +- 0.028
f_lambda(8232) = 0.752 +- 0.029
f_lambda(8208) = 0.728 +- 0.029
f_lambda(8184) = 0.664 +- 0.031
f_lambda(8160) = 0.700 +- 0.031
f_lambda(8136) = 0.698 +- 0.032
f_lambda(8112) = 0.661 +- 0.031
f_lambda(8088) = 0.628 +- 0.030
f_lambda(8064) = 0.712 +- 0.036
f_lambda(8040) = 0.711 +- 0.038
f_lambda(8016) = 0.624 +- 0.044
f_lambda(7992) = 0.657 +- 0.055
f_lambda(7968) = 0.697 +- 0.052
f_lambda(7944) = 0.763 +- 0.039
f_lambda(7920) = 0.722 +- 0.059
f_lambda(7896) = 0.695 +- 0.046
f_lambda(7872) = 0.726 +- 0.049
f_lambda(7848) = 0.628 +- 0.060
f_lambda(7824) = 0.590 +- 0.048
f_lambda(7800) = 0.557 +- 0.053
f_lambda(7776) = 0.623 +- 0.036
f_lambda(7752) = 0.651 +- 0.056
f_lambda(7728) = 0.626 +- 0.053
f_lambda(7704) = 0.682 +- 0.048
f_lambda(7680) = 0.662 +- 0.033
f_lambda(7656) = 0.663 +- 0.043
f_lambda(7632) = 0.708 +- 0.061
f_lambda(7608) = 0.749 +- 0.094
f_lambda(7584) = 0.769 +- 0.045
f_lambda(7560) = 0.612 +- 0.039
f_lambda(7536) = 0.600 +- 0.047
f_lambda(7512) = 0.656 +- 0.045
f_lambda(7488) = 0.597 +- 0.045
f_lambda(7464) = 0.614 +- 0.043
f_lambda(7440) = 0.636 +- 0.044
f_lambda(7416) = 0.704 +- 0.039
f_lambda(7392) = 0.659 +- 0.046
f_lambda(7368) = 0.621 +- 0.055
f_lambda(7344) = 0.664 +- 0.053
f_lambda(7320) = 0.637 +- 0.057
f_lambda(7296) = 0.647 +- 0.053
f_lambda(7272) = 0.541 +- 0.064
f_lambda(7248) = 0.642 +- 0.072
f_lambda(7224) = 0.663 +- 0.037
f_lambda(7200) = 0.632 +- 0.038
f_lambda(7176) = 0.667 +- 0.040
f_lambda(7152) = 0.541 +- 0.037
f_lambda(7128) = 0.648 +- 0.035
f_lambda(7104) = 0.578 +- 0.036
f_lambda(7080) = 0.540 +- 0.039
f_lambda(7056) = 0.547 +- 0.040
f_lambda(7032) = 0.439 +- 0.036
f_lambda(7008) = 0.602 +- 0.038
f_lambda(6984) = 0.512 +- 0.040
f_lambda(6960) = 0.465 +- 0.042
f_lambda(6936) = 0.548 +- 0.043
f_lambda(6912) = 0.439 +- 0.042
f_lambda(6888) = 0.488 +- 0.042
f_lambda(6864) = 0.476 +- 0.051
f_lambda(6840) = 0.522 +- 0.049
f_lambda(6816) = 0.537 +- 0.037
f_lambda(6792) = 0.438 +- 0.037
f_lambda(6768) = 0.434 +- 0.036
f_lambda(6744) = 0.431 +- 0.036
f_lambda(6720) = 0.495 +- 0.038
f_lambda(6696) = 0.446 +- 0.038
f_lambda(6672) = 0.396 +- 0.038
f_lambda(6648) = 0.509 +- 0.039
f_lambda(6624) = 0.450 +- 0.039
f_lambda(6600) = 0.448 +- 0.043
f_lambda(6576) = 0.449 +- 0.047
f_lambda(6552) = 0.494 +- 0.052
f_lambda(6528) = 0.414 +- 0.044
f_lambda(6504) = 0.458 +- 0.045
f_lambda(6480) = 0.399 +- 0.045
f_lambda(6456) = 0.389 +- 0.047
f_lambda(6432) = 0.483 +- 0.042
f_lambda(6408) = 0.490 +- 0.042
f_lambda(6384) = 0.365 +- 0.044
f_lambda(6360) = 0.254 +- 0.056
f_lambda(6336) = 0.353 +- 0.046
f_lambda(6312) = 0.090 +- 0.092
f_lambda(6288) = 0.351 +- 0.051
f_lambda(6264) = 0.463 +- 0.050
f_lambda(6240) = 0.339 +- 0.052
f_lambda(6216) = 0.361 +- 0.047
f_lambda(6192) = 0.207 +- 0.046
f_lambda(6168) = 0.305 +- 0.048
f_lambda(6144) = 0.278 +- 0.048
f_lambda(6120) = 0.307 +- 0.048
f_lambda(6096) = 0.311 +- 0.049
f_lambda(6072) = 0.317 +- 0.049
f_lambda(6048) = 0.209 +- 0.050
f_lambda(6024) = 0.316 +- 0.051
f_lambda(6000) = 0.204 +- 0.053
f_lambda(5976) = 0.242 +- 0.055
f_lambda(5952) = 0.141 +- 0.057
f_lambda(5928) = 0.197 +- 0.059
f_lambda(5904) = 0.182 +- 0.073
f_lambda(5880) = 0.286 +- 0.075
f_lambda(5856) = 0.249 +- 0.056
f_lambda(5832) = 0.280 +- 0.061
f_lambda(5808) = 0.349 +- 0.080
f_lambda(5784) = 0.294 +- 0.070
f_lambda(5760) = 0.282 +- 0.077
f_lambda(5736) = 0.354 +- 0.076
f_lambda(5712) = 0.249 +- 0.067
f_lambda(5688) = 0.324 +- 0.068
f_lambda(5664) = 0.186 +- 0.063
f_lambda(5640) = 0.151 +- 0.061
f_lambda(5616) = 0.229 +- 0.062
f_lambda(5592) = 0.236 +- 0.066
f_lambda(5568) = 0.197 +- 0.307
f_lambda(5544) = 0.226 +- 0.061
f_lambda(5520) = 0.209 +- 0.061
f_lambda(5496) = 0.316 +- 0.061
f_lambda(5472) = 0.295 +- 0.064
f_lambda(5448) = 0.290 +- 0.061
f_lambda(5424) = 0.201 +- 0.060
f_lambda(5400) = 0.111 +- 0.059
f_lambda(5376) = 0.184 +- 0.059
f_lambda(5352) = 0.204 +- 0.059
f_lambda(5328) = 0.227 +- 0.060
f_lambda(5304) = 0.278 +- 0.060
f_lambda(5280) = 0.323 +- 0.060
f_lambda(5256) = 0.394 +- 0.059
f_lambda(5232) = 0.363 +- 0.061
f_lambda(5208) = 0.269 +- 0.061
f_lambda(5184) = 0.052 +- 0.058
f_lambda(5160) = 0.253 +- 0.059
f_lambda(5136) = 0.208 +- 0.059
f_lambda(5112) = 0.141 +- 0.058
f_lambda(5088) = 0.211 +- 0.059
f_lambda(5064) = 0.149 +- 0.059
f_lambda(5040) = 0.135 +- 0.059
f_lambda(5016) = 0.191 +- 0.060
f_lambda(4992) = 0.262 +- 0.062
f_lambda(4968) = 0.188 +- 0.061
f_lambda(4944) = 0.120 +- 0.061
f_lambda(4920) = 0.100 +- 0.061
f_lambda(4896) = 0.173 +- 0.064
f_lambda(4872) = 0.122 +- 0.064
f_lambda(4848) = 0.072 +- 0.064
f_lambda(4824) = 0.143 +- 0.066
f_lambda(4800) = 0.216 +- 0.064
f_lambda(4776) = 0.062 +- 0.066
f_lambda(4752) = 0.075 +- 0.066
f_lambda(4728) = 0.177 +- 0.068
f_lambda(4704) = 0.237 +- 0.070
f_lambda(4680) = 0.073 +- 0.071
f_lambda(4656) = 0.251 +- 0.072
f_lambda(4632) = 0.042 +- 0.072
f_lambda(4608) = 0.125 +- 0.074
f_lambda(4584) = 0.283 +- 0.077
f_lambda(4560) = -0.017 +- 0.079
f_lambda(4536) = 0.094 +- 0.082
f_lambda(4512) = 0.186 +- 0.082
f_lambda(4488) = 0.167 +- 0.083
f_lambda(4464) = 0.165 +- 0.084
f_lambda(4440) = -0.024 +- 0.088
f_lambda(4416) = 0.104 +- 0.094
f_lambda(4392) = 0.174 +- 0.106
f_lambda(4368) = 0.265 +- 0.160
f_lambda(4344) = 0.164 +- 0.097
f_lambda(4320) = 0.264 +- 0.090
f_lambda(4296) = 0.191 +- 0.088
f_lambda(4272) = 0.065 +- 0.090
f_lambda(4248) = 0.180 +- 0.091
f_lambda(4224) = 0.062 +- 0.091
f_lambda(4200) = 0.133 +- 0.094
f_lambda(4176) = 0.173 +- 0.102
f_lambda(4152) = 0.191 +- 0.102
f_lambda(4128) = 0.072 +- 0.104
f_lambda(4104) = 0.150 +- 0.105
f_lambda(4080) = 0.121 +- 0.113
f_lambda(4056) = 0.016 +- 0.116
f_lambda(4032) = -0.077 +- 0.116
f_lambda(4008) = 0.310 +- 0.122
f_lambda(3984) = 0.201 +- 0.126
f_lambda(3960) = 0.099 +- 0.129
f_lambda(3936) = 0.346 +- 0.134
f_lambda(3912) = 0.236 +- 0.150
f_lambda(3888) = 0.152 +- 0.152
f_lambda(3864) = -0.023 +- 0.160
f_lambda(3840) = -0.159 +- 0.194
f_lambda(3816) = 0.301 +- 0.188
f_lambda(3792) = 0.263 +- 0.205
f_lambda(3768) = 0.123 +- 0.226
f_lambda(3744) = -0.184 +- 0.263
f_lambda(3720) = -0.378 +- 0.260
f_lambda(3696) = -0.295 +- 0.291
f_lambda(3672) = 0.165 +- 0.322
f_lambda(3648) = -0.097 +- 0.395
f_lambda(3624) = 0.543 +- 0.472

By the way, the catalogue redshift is 0.60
